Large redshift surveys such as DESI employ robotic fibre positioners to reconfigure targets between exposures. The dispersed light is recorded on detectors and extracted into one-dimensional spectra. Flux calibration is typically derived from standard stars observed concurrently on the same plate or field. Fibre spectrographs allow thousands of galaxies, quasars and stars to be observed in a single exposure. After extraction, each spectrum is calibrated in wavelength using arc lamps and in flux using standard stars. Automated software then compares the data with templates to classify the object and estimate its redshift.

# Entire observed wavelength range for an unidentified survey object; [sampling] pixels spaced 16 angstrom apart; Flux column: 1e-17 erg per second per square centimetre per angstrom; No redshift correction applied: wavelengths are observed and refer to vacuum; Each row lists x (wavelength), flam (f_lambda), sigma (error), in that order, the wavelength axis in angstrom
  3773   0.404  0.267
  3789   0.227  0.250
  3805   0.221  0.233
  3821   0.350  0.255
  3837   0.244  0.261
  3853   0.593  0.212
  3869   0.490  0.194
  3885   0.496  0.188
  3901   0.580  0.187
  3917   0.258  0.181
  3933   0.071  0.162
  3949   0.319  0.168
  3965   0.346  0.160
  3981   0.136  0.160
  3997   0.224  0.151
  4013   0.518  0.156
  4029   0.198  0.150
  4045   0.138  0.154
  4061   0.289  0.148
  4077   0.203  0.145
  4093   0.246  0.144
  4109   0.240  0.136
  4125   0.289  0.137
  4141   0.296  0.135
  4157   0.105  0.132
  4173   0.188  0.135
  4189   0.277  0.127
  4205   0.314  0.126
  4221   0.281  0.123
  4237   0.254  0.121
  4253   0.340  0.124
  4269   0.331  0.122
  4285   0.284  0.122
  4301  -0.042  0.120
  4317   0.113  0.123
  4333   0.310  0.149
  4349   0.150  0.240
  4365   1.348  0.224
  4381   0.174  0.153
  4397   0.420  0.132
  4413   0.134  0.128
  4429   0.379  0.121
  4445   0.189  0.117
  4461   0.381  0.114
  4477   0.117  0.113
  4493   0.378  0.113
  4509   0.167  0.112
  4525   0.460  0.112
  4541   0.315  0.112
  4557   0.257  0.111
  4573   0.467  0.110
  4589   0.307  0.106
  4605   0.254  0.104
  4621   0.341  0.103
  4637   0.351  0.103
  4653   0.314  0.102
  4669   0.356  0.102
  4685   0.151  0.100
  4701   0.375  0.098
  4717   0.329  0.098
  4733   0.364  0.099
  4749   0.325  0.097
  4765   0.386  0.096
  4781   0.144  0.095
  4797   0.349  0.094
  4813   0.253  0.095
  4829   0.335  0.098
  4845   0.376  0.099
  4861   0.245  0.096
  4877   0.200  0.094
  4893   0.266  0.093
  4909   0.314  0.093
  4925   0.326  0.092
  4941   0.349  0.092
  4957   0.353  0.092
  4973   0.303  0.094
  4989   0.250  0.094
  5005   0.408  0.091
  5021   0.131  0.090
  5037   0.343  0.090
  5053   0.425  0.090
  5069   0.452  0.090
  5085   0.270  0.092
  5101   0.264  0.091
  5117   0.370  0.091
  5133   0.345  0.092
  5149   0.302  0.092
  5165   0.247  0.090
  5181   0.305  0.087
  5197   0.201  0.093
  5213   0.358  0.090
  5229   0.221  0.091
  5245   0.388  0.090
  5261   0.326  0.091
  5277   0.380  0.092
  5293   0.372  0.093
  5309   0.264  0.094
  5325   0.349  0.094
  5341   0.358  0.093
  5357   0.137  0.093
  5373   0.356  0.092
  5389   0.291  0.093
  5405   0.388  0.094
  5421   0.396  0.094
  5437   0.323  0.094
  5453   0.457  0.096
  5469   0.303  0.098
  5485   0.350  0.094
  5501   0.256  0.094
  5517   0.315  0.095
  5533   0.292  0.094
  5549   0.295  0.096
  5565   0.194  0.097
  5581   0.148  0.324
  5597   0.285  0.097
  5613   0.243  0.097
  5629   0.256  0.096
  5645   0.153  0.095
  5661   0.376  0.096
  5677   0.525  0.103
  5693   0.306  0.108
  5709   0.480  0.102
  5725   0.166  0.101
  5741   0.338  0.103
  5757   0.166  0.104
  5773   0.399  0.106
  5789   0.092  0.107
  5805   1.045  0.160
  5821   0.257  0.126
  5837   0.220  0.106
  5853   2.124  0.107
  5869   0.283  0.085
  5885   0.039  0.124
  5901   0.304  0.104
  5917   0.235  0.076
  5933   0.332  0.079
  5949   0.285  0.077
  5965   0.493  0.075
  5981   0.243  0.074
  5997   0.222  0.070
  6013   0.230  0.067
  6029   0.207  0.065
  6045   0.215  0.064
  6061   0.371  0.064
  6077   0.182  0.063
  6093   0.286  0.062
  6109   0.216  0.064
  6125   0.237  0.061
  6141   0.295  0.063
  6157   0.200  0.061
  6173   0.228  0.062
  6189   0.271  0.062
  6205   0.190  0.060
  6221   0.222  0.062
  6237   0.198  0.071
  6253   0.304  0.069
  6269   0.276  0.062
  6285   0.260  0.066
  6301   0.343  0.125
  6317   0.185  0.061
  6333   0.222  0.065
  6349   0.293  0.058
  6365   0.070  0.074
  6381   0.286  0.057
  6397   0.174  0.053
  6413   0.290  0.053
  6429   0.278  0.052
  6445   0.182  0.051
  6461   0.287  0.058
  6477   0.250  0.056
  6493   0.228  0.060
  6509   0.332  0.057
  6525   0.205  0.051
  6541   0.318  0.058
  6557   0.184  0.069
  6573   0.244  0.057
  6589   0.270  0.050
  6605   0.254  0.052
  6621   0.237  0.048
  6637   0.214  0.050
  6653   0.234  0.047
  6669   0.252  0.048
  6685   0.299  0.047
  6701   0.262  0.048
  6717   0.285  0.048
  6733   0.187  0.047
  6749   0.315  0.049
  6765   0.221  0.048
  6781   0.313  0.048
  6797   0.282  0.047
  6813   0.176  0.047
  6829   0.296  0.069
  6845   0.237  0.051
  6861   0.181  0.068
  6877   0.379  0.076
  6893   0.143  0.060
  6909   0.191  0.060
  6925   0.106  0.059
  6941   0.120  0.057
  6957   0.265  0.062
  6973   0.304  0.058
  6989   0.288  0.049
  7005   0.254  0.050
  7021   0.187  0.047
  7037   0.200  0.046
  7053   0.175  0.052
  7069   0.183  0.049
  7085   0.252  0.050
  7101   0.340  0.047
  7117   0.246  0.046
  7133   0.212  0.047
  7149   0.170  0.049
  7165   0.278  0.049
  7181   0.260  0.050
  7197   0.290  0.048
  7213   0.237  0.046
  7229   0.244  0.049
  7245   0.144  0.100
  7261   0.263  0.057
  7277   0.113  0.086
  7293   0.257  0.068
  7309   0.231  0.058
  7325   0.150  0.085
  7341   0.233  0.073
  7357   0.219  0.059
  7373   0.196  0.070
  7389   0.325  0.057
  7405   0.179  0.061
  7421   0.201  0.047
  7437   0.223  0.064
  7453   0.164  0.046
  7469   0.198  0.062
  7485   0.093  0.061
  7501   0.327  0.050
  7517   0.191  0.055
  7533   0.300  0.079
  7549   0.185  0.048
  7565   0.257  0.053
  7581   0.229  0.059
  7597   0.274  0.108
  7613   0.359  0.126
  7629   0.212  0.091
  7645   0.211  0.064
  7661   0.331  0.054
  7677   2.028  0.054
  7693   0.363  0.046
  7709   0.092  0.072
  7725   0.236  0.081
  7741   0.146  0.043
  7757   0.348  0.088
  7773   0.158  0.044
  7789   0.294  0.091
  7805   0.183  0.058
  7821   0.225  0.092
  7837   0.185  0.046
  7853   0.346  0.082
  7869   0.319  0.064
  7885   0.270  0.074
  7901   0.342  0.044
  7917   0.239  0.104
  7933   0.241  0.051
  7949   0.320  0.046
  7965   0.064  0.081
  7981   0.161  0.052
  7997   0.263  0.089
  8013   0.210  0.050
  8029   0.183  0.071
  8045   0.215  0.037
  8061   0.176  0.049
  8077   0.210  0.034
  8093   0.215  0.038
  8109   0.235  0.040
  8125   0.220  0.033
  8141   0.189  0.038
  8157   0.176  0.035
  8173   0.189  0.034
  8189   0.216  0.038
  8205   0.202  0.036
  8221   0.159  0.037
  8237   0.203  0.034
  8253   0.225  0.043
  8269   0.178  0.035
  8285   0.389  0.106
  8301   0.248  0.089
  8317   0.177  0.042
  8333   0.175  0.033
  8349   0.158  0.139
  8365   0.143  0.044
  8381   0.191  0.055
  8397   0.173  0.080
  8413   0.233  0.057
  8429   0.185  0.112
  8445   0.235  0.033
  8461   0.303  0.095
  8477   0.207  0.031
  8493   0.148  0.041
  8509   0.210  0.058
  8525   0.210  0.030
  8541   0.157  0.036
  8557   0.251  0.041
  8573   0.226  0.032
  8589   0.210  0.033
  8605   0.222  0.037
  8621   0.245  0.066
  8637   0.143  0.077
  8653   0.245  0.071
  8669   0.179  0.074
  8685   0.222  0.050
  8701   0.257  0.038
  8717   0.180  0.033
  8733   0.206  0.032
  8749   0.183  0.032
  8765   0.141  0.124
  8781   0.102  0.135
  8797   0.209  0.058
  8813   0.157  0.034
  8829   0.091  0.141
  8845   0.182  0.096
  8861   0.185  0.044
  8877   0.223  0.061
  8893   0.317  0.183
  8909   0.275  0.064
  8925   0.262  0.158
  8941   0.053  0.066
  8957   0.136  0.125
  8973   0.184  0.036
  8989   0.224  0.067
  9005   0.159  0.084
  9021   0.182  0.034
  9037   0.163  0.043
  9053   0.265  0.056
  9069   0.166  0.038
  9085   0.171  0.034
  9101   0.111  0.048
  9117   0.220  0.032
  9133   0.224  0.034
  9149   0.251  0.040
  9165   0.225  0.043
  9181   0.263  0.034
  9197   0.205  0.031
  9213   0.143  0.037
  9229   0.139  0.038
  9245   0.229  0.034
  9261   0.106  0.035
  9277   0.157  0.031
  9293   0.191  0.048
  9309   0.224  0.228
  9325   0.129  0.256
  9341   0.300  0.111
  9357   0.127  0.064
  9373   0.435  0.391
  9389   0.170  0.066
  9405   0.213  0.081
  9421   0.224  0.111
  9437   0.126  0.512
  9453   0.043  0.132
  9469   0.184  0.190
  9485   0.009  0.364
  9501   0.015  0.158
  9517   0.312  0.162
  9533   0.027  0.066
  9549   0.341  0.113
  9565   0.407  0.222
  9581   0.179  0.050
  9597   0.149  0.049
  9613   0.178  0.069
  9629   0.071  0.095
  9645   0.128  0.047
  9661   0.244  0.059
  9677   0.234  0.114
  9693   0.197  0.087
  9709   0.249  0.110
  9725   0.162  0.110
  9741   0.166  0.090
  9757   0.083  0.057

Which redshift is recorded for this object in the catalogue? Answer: 0.17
